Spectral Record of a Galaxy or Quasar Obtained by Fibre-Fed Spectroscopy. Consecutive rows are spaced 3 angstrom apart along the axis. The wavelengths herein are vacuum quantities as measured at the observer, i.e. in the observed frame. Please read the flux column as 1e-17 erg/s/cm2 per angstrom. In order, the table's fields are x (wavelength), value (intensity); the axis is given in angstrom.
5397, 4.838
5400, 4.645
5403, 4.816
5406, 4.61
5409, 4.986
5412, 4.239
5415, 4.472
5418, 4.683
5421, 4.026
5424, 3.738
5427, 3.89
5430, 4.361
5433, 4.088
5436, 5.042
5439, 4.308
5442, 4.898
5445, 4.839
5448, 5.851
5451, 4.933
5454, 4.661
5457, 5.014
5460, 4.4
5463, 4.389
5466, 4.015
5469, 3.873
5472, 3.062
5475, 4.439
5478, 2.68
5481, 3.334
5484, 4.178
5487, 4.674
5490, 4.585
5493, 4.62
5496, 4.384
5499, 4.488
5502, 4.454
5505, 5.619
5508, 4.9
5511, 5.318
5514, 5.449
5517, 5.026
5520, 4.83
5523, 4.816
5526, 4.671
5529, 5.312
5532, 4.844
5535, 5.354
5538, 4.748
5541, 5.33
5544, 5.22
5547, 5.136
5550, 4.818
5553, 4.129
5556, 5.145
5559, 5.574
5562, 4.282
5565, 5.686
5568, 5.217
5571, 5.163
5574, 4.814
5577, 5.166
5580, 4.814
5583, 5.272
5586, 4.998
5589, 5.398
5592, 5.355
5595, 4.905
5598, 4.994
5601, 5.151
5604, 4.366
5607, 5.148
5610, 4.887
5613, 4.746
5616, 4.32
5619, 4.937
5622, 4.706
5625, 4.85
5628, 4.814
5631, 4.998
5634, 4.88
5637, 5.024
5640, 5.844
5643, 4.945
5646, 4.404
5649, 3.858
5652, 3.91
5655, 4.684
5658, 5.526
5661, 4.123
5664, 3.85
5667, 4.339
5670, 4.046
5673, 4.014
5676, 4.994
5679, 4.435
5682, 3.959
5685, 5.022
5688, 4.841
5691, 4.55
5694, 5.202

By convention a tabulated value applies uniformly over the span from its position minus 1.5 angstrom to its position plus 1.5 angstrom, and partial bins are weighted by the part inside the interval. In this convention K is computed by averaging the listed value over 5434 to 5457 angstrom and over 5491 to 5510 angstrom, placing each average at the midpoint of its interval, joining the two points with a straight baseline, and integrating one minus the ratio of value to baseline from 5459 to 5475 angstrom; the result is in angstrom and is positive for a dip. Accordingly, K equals 2.9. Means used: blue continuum 4.92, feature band 3.98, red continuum 4.76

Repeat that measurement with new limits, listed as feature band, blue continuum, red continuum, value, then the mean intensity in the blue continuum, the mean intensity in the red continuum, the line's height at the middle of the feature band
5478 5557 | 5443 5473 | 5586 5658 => -2.2 angstrom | 4.53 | 4.85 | 4.65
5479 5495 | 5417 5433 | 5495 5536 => 1.6 angstrom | 4.12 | 4.96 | 4.7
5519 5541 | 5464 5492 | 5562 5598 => -2.2 angstrom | 3.89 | 5.12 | 4.52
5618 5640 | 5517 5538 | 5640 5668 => -1.8 angstrom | 4.96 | 4.48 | 4.58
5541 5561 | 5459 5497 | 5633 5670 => -3.5 angstrom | 4.04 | 4.59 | 4.27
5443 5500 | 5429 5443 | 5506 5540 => 4.7 angstrom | 4.53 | 5.04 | 4.74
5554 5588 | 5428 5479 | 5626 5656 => -3.5 angstrom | 4.41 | 4.74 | 4.62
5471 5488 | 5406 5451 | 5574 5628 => 3.4 angstrom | 4.55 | 4.93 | 4.66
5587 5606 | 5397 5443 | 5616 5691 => -1.9 angstrom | 4.46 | 4.62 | 4.58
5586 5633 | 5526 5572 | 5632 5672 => -1.4 angstrom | 5.05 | 4.57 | 4.77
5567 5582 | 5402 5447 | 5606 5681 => -1.5 angstrom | 4.48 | 4.64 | 4.59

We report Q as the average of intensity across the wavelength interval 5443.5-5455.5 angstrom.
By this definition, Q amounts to 5.07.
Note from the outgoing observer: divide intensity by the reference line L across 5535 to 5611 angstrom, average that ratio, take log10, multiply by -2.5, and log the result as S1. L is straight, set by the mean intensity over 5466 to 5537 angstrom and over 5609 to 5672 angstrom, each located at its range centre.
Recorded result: -0.10 mag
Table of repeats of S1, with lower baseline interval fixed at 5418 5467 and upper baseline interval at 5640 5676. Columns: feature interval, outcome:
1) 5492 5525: -0.092 mag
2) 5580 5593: -0.166 mag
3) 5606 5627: -0.081 mag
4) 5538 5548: -0.152 mag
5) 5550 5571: -0.121 mag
